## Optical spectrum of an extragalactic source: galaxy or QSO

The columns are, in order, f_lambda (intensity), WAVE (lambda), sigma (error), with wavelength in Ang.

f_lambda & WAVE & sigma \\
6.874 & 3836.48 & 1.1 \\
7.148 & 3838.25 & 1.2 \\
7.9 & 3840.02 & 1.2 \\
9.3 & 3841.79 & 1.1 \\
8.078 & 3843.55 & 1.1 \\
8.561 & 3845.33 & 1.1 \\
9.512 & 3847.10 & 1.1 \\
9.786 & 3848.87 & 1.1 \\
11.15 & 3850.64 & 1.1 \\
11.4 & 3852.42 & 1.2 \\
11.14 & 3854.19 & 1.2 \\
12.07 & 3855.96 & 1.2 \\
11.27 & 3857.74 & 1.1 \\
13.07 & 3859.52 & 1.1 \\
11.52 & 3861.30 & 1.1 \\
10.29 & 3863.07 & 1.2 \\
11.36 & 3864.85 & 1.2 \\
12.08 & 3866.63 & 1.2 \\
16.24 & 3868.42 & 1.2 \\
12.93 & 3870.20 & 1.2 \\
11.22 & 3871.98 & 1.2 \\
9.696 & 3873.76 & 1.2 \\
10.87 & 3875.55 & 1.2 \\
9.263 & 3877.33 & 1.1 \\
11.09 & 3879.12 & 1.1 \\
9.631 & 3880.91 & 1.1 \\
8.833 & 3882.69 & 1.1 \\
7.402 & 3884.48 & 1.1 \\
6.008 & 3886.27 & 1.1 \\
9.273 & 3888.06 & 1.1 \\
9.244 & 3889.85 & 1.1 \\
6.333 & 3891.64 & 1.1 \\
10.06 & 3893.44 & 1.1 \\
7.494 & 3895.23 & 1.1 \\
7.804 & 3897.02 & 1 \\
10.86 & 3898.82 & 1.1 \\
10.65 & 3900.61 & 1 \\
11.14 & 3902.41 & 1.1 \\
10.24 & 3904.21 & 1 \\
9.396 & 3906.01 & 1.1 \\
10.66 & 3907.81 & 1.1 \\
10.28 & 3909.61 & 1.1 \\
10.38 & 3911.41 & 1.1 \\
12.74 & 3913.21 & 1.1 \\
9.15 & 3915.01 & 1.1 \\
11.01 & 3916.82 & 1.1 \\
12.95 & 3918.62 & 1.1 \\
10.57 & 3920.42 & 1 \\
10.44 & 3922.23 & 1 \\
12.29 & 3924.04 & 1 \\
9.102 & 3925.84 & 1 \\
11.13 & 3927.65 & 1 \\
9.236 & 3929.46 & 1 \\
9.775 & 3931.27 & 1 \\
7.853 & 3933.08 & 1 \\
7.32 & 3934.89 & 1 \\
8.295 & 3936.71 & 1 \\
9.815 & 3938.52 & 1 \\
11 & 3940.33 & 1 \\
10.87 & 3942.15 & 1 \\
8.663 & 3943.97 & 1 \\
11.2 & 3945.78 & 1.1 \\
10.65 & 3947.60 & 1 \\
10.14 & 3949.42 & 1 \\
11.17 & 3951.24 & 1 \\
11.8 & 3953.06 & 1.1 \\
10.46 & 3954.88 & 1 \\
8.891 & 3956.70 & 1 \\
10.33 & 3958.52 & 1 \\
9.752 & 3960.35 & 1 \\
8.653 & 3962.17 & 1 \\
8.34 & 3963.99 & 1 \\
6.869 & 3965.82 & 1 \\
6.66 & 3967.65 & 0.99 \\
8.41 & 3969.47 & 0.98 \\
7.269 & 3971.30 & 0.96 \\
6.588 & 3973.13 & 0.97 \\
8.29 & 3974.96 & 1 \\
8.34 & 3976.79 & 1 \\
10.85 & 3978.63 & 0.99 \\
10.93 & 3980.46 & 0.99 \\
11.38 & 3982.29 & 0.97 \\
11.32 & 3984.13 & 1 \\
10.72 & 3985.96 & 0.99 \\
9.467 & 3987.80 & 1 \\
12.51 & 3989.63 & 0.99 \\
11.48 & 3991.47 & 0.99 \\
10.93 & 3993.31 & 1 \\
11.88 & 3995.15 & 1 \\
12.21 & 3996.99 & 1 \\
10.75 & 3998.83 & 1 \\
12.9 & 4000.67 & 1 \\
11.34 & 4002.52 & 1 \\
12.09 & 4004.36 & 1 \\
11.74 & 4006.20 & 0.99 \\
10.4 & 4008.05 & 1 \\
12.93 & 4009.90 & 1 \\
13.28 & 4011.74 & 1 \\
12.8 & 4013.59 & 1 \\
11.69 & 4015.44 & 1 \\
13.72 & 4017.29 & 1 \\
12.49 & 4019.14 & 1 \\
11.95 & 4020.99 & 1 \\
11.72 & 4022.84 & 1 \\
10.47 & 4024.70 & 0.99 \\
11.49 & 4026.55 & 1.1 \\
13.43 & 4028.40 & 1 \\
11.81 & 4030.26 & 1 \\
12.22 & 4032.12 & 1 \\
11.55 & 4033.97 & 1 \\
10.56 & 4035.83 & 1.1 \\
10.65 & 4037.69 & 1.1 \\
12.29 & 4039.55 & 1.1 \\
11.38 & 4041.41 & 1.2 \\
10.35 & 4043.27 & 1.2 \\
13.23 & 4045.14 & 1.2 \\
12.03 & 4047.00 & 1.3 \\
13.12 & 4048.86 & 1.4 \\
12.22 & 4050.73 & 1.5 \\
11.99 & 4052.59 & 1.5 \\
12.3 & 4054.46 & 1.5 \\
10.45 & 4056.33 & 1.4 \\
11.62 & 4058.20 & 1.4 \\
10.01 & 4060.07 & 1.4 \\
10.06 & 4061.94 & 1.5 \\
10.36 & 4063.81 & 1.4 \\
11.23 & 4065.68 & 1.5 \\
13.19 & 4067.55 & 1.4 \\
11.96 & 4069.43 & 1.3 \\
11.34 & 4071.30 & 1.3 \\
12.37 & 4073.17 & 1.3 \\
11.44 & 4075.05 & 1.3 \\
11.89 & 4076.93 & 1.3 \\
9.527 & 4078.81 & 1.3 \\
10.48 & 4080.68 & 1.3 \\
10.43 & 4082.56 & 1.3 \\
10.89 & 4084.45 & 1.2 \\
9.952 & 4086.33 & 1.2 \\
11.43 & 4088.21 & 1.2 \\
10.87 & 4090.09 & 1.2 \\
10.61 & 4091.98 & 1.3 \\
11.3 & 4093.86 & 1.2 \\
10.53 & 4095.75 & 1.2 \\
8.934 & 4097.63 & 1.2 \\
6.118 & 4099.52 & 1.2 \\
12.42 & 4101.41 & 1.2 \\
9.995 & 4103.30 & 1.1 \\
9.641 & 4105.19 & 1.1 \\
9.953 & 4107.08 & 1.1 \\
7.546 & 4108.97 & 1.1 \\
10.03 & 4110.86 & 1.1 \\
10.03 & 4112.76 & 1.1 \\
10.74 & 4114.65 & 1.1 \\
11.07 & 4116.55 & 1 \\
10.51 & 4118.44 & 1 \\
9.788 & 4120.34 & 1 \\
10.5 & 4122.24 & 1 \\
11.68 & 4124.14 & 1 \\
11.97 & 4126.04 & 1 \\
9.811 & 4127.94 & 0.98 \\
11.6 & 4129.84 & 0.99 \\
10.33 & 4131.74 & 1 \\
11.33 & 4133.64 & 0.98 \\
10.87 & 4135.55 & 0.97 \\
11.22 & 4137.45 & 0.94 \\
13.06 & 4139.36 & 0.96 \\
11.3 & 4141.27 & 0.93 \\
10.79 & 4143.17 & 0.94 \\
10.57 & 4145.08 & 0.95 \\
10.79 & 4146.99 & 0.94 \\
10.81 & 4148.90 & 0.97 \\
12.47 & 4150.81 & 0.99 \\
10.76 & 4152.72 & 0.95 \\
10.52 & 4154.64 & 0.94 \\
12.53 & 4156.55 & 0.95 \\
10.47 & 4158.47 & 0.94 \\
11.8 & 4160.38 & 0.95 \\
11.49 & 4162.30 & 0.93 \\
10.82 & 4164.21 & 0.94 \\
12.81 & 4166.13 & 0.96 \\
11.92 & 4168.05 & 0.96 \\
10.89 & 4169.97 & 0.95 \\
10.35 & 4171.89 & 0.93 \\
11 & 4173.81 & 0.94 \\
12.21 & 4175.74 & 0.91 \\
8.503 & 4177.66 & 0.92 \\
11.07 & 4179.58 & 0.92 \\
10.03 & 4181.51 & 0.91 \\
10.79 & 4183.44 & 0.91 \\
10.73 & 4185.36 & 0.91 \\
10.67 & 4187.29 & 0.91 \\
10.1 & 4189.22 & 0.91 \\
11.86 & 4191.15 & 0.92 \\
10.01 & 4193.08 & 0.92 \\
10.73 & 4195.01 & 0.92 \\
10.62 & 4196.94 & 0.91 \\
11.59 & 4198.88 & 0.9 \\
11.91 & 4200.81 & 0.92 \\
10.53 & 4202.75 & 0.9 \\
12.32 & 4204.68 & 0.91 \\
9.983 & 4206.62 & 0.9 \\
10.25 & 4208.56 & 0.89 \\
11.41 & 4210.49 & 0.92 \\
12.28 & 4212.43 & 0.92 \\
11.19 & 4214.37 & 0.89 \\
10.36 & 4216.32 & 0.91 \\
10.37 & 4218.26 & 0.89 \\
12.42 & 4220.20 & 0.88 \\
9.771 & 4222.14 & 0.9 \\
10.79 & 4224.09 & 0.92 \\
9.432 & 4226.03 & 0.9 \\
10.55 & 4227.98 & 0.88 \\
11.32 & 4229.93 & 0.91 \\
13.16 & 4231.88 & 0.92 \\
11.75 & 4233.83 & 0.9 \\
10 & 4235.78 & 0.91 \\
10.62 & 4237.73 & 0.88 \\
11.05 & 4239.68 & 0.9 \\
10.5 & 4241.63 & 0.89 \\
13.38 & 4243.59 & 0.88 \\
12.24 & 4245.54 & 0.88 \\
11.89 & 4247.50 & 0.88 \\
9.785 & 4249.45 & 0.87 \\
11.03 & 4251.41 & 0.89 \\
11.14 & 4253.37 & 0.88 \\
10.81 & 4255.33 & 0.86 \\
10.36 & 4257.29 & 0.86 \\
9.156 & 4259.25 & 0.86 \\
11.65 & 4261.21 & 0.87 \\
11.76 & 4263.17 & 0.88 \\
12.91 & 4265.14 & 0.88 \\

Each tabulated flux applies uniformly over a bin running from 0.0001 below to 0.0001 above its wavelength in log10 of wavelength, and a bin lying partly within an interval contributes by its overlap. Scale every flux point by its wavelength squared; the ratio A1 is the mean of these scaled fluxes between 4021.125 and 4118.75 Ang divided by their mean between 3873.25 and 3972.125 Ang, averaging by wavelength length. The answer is 1.2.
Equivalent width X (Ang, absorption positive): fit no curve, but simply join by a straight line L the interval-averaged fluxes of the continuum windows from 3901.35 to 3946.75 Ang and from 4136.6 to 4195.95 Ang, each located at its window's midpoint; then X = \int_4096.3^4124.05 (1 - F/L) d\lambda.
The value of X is 2.54 Ang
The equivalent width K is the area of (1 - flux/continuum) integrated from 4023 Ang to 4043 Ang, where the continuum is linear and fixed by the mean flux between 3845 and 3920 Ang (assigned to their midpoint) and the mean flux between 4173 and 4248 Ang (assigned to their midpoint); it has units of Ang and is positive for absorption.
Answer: -1.6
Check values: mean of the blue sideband 10.4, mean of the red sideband 11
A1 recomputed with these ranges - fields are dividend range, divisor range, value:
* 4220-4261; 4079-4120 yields 1.16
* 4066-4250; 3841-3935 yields 1.22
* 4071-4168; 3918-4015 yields 1.13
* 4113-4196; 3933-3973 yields 1.31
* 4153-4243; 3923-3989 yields 1.29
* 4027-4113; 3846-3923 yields 1.16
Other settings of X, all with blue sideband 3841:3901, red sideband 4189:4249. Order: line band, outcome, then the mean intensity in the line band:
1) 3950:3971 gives 2.5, 9.17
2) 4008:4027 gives -2.9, 12.2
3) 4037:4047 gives -1.0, 11.6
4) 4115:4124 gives 0.2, 10.6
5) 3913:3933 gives -0.5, 10.6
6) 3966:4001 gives 1.4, 10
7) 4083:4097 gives 0.0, 10.7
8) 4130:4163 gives -1.0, 11.2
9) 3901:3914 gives -0.5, 10.7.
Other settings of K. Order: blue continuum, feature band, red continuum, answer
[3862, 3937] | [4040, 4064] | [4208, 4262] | -2.3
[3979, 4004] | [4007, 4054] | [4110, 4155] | -3.1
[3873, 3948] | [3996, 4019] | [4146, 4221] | -4.4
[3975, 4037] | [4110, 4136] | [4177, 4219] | 0.9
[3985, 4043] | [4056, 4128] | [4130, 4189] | 5.1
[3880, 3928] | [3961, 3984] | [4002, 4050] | 4.9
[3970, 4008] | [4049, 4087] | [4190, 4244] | -1.6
